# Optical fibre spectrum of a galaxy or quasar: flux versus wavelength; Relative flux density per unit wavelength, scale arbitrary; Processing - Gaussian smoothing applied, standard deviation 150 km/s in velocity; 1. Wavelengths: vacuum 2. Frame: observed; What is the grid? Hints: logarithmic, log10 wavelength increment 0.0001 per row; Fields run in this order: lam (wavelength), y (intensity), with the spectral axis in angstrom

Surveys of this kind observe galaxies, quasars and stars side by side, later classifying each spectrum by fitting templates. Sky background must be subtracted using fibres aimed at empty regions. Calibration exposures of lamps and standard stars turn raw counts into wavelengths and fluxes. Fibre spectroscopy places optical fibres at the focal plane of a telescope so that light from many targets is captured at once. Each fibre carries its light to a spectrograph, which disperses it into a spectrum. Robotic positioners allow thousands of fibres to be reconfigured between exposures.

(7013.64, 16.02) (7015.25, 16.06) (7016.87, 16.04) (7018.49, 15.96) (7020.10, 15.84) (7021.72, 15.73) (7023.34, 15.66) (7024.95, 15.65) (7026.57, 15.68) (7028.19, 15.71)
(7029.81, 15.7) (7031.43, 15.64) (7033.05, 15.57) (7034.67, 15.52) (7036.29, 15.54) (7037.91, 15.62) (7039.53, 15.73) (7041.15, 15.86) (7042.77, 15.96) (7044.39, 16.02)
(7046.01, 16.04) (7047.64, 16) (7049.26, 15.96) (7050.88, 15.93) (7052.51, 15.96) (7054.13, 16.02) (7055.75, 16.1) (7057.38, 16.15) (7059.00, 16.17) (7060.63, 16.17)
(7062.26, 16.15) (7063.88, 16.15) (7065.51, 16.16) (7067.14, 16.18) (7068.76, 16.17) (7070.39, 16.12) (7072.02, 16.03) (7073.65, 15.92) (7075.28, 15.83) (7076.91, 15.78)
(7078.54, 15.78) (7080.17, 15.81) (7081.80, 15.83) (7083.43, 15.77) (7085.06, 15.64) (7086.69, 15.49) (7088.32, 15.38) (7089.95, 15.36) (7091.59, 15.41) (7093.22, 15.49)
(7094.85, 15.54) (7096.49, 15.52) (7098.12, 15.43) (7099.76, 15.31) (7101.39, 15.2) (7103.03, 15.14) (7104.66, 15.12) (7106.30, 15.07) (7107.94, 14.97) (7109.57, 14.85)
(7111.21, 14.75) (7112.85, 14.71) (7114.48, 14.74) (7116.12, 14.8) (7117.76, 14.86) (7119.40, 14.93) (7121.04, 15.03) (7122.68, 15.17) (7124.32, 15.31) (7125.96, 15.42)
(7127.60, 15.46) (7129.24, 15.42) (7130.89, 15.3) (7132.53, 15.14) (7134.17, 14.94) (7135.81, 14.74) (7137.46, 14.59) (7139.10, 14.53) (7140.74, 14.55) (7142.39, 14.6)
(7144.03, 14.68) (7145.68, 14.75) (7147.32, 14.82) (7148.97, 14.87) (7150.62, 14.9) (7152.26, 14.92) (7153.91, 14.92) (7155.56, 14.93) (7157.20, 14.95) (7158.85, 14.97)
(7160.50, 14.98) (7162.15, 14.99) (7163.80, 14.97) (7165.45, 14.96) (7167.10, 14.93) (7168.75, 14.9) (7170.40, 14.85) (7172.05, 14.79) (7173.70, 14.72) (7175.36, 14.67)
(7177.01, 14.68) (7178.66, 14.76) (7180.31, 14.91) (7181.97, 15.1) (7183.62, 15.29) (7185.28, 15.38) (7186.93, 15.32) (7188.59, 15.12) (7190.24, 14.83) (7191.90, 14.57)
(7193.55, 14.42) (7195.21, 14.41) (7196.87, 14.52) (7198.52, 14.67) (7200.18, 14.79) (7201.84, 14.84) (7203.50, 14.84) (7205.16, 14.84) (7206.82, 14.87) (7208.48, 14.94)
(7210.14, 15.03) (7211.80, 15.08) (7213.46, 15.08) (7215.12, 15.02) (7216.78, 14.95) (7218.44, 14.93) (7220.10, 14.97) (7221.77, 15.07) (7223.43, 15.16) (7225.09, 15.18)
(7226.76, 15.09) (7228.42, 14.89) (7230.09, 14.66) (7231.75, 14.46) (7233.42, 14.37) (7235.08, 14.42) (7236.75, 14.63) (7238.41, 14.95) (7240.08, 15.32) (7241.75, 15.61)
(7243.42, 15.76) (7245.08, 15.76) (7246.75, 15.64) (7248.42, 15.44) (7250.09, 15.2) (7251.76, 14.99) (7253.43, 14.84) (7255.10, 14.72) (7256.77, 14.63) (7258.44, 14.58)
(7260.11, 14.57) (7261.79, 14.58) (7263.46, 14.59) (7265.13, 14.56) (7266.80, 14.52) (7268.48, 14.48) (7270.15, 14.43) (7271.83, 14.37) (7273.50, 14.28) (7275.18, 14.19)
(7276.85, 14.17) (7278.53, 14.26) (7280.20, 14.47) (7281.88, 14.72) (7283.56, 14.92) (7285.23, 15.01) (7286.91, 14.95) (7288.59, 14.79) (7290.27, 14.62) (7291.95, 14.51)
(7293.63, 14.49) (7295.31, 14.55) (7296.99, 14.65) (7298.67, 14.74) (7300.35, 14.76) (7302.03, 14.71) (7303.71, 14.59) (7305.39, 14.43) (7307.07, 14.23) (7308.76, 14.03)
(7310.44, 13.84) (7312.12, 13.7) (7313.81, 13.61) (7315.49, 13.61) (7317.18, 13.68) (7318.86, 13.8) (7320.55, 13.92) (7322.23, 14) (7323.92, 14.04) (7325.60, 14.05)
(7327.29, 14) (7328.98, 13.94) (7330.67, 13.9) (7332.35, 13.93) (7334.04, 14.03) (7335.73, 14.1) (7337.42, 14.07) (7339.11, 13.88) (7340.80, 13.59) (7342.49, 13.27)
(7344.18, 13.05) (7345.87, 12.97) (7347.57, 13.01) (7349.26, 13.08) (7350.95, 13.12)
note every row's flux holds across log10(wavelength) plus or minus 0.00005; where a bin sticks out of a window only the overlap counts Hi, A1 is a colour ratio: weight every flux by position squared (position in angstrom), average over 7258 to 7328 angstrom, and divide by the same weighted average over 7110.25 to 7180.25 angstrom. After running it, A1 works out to 1.0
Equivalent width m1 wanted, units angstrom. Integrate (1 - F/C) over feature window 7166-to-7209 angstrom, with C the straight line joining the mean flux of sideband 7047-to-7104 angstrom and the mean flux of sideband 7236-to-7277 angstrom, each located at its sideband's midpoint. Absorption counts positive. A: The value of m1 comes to 1.0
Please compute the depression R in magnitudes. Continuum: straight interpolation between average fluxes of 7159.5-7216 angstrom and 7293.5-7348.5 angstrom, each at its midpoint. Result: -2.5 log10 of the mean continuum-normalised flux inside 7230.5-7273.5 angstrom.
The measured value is -0.03 mag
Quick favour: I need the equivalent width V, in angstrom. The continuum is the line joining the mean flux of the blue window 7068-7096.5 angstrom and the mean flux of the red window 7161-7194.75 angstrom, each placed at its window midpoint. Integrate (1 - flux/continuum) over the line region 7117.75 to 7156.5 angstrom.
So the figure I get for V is 0.8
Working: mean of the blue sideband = 15.7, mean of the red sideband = 14.9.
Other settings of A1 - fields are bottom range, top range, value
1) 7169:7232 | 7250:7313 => 1.00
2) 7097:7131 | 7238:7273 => 1.03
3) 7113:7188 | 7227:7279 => 1.02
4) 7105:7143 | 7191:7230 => 1.02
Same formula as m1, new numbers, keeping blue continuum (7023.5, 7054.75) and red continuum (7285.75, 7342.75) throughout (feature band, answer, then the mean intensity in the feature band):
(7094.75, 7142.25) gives 0.88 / 15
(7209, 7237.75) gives -0.36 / 14.9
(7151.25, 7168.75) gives 0.15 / 15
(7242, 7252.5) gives -0.66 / 15.5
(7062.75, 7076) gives -0.39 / 16.1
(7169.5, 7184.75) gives 0.10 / 14.9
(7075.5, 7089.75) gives -0.13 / 15.7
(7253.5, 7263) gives -0.09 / 14.6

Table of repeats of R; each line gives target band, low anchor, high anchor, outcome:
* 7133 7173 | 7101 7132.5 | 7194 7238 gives 0.010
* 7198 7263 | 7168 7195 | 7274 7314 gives -0.019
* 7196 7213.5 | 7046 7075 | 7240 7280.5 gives 0.021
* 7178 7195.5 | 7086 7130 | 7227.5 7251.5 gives 0.013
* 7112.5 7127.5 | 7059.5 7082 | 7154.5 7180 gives 0.028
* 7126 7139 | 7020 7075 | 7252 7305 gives 0.025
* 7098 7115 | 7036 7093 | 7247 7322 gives 0.043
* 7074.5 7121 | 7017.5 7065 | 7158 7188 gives 0.013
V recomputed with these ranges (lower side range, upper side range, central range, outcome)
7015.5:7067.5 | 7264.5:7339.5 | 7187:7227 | -0.1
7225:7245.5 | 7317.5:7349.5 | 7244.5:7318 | -0.8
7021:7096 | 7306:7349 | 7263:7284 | -0.4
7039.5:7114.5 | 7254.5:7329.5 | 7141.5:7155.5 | 0.4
